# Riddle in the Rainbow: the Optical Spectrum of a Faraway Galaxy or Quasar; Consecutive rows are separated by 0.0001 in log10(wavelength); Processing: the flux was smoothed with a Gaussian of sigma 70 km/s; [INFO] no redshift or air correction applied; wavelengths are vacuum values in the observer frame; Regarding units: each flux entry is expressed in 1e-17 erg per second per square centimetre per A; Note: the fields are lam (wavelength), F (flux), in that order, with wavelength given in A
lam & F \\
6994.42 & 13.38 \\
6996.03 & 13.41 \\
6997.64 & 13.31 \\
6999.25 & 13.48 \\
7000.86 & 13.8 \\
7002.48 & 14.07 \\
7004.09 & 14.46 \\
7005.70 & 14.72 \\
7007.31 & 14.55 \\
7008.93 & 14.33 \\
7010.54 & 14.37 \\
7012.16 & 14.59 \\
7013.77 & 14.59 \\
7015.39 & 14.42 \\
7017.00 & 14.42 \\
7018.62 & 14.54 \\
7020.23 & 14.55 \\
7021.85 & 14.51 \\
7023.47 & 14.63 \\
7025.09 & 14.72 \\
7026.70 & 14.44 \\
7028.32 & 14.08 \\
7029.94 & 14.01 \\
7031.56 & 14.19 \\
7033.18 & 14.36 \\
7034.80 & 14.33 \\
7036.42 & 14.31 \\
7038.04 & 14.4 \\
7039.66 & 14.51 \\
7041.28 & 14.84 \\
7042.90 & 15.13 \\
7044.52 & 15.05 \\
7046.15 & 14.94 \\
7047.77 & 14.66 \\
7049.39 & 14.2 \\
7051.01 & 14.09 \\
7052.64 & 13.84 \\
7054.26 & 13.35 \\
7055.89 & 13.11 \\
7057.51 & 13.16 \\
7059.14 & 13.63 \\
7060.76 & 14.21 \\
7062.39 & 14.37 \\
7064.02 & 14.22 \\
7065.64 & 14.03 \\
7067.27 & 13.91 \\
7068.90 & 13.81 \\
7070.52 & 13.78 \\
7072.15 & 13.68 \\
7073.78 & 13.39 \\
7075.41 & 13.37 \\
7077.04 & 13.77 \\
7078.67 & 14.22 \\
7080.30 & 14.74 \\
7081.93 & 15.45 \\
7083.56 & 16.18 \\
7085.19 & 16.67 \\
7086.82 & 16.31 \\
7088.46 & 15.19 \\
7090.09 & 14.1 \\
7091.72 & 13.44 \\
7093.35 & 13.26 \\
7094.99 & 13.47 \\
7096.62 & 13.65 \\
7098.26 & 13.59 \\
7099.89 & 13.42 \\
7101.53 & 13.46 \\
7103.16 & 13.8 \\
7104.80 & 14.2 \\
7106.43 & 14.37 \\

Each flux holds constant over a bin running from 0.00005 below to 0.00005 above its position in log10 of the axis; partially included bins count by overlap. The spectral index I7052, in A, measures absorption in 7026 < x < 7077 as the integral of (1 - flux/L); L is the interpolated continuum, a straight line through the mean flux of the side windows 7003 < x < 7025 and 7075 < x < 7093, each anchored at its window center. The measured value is 2.1 A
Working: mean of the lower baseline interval 14.5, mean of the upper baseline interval 14.9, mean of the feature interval 14.1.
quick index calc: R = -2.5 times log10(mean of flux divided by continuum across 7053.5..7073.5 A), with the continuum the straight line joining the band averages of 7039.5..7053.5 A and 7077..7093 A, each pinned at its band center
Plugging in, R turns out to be 0.08 mag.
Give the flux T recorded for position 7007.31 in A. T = 14.55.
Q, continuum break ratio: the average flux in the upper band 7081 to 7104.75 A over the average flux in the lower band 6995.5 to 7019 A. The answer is 1.01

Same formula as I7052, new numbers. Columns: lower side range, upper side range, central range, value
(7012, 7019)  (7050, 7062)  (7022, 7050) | -0.9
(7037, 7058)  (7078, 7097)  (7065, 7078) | 0.8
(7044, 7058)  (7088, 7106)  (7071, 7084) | -0.4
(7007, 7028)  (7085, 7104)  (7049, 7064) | 0.5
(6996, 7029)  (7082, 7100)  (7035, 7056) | 0.0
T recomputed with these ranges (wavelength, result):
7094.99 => 13.47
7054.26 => 13.35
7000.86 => 13.8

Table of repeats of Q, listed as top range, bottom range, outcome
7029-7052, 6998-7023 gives 1.01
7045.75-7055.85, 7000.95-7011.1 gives 0.98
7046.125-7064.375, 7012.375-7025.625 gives 0.96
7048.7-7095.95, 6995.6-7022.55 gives 0.99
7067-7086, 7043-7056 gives 1.01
